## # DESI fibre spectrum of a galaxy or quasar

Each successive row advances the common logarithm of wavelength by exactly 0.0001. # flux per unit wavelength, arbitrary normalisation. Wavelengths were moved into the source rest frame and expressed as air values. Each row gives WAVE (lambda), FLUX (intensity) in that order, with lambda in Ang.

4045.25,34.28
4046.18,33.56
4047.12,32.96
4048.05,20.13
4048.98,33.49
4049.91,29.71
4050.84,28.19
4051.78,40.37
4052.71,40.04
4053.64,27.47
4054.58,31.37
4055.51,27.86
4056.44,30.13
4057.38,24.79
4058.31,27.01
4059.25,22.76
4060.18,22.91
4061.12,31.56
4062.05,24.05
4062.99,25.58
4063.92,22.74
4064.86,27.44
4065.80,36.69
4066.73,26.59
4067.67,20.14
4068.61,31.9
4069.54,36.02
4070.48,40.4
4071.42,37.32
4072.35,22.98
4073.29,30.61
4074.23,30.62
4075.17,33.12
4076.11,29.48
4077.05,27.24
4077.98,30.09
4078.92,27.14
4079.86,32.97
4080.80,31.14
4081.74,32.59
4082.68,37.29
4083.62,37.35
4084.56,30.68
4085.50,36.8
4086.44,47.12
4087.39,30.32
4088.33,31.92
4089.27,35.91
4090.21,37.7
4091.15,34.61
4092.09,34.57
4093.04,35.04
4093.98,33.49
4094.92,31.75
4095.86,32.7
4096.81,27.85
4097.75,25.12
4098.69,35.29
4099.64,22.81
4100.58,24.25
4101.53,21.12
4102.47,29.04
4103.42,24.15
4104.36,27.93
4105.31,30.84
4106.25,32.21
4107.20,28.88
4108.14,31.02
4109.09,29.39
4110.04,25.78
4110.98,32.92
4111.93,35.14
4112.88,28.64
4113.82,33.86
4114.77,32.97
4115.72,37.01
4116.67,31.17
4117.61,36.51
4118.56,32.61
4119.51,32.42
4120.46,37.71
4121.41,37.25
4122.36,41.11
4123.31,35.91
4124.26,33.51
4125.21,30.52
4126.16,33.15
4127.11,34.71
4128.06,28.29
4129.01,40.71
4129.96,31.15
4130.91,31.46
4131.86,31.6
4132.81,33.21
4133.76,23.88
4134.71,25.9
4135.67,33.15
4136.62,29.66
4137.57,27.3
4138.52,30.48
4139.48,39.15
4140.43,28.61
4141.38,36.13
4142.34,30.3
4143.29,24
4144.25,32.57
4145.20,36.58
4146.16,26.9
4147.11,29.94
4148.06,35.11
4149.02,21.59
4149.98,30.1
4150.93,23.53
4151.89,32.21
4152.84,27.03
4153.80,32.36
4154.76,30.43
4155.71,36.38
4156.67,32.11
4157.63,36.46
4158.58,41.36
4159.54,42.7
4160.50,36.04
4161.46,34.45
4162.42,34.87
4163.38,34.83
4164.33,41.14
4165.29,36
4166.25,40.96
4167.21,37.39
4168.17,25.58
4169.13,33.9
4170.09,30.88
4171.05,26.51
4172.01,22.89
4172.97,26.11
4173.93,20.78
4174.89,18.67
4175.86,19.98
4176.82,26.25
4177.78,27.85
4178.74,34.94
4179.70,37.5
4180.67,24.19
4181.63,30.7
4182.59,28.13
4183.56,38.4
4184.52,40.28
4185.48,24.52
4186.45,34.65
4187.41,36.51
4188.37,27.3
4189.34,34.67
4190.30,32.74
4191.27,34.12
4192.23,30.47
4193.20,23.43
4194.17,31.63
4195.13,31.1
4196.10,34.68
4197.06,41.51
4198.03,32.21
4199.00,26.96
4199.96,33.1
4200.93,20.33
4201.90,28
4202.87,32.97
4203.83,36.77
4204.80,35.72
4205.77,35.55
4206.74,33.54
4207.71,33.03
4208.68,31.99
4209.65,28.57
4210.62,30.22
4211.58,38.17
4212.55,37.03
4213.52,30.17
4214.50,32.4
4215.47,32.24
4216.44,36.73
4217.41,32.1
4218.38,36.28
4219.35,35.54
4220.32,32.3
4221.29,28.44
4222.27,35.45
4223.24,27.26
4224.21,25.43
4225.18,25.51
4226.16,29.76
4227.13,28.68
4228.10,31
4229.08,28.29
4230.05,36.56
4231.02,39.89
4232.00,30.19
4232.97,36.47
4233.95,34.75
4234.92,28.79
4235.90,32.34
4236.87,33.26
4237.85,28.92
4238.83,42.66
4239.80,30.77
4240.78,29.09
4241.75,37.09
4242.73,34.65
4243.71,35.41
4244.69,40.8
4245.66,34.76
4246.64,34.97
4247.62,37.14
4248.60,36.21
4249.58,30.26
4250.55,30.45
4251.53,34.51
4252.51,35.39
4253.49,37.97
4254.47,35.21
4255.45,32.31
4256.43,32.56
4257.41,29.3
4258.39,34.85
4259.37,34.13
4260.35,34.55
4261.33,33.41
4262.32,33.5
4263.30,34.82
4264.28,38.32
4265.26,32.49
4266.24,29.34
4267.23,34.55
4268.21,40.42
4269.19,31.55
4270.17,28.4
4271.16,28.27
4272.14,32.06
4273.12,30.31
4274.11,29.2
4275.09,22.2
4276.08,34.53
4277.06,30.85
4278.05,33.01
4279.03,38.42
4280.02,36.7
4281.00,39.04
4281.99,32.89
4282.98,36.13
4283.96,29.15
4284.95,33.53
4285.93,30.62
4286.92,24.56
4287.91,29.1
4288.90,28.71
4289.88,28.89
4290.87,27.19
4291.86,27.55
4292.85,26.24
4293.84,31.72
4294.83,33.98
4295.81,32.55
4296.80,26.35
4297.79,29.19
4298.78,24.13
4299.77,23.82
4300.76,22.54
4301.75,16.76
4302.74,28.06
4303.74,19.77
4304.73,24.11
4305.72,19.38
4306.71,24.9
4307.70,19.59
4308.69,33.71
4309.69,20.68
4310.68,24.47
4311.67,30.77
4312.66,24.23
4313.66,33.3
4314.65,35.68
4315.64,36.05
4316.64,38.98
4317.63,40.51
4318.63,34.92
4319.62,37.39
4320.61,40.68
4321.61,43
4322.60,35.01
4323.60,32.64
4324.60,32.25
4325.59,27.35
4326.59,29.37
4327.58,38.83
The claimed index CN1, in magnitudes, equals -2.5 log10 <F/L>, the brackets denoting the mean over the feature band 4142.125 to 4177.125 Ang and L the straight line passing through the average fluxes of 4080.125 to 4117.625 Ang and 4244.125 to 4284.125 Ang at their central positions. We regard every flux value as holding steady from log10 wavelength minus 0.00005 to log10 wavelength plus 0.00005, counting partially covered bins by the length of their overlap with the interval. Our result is 0.05 mag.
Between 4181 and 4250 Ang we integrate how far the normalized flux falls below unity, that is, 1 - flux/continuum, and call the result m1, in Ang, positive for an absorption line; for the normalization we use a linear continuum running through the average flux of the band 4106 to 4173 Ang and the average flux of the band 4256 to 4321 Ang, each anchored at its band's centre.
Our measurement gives -2.7 Ang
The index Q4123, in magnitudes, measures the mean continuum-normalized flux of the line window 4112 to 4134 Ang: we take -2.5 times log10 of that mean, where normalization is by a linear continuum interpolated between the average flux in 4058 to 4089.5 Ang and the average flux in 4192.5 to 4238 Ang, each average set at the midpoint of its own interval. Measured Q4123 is -0.08 mag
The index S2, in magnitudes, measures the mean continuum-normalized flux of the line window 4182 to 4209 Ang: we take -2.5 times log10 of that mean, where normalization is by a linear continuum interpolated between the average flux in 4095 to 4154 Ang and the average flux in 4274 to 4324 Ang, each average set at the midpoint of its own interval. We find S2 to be -0.058 mag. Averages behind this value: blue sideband 30.9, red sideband 30.2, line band 32.3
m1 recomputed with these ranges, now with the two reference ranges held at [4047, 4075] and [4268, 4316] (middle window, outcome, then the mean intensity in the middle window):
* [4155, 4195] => -3.6 Ang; 31.9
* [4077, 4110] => -2.2 Ang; 31.4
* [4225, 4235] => -1.0 Ang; 32.1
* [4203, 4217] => -2.2 Ang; 33.7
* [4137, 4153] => -0.5 Ang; 30.2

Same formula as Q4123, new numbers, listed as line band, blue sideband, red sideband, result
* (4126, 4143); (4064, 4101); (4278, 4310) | -0.018 mag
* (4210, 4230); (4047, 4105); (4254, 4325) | -0.032 mag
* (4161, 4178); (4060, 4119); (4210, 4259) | 0.079 mag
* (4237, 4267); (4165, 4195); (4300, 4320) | -0.175 mag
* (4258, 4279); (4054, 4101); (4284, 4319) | -0.142 mag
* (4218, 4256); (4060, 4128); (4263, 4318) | -0.099 mag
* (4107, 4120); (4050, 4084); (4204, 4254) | -0.036 mag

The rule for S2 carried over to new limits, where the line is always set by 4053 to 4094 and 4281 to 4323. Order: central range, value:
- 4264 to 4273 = -0.10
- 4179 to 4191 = -0.07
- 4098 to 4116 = 0.05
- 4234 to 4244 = -0.11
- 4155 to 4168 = -0.21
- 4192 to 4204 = -0.02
